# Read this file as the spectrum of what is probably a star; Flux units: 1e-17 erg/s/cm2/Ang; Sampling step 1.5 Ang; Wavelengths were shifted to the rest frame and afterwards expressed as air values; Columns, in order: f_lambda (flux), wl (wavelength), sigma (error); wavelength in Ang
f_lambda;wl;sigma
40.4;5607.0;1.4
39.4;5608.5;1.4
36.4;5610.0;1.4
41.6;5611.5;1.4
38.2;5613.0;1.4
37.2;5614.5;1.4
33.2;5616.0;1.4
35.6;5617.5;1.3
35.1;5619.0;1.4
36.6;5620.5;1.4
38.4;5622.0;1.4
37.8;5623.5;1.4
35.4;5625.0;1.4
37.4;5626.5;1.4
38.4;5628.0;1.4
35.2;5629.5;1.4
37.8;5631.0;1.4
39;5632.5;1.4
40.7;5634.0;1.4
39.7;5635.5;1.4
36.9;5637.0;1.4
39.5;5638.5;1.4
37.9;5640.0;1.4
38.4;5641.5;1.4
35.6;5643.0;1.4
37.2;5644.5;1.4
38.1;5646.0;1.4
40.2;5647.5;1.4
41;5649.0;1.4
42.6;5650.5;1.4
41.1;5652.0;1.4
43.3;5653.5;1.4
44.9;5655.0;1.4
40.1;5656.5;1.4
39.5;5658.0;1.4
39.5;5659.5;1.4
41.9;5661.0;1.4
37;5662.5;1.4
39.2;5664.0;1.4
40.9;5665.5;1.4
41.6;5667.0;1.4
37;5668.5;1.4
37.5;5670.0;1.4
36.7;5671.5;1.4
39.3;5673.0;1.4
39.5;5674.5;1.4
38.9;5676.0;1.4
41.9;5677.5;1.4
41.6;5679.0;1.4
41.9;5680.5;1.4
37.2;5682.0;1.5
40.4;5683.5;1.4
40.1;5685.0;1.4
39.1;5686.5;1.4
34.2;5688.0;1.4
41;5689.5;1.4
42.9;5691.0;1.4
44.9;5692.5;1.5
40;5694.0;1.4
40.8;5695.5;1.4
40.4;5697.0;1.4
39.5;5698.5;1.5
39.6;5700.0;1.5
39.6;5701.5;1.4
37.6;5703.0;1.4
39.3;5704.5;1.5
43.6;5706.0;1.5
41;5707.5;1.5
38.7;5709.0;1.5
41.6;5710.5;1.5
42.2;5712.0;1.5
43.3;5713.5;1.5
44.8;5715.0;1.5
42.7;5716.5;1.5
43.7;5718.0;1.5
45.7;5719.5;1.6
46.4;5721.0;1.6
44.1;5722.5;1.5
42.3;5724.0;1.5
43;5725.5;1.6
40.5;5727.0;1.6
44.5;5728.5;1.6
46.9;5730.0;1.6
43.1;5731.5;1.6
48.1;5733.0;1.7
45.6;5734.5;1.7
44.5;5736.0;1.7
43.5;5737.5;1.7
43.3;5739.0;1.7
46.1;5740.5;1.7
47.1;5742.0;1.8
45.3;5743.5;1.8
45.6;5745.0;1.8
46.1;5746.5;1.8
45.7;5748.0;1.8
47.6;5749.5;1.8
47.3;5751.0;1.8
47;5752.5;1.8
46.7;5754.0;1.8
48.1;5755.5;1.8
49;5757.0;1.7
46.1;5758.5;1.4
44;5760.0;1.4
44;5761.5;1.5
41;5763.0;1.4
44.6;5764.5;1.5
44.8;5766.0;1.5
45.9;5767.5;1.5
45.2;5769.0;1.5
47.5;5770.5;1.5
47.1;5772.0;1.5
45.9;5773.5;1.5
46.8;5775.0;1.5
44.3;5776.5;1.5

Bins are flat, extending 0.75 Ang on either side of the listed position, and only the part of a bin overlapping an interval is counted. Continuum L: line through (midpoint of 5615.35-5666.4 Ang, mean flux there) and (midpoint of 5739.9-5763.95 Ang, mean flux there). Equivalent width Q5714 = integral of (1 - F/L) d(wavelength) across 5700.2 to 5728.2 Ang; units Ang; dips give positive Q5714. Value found 0.9 Ang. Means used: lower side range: 38.7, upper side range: 46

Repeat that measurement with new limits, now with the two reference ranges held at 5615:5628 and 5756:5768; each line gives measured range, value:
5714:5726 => -0.5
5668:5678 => 0.2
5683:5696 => 0.0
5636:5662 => -1.2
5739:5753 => -0.7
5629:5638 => -0.3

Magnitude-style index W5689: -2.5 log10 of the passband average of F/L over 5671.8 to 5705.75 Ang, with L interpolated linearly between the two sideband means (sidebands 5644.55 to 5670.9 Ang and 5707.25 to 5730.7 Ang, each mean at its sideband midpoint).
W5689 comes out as 0.047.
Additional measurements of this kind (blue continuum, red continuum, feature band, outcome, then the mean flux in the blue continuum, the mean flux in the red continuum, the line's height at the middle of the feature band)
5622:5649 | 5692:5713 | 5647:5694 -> -0.023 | 38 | 40.6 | 39.4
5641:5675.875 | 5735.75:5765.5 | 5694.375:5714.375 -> 0.054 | 39.7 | 45.6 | 42.6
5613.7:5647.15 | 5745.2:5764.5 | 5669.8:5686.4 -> 0.029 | 37.4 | 46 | 40.7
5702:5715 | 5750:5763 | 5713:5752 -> -0.030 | 41.1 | 46.2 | 43.7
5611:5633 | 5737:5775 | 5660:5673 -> 0.026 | 37.1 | 45.8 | 40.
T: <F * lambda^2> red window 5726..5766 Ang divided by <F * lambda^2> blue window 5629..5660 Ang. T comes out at 1.19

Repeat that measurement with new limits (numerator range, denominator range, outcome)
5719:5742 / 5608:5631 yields 1.25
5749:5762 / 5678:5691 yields 1.21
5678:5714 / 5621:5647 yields 1.09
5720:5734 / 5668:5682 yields 1.15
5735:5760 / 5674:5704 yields 1.18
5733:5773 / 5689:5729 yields 1.11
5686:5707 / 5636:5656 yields 1.03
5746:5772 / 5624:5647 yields 1.27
